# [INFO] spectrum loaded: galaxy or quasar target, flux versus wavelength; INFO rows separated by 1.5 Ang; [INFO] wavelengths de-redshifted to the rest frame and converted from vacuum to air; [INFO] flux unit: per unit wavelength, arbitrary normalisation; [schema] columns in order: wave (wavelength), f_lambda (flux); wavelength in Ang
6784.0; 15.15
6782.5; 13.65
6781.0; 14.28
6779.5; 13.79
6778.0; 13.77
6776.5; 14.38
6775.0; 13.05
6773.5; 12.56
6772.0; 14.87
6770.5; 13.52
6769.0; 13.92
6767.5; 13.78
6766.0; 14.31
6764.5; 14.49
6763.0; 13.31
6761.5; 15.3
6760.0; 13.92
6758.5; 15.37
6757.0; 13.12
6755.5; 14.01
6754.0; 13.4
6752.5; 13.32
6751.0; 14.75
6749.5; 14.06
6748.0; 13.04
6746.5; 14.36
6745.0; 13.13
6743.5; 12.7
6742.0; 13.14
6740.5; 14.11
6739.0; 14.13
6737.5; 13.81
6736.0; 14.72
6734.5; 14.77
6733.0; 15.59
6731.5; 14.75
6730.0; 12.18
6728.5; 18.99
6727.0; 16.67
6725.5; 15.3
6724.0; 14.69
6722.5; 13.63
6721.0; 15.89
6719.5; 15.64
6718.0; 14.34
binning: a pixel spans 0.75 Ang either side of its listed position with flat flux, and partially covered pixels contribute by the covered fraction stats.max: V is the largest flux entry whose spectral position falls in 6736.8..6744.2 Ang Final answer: 14.13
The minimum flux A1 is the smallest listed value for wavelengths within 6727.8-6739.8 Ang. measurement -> 12.18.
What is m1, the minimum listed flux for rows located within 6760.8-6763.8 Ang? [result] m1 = 13.31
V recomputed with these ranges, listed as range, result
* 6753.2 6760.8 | 15.37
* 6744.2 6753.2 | 14.75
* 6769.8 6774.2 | 14.87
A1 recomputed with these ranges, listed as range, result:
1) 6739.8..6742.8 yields 13.14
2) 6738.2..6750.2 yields 12.7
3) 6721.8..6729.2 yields 13.63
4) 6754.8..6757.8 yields 13.12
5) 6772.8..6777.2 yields 12.56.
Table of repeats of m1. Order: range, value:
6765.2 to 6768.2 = 13.78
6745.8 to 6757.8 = 13.04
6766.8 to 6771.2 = 13.52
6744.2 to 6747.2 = 13.13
